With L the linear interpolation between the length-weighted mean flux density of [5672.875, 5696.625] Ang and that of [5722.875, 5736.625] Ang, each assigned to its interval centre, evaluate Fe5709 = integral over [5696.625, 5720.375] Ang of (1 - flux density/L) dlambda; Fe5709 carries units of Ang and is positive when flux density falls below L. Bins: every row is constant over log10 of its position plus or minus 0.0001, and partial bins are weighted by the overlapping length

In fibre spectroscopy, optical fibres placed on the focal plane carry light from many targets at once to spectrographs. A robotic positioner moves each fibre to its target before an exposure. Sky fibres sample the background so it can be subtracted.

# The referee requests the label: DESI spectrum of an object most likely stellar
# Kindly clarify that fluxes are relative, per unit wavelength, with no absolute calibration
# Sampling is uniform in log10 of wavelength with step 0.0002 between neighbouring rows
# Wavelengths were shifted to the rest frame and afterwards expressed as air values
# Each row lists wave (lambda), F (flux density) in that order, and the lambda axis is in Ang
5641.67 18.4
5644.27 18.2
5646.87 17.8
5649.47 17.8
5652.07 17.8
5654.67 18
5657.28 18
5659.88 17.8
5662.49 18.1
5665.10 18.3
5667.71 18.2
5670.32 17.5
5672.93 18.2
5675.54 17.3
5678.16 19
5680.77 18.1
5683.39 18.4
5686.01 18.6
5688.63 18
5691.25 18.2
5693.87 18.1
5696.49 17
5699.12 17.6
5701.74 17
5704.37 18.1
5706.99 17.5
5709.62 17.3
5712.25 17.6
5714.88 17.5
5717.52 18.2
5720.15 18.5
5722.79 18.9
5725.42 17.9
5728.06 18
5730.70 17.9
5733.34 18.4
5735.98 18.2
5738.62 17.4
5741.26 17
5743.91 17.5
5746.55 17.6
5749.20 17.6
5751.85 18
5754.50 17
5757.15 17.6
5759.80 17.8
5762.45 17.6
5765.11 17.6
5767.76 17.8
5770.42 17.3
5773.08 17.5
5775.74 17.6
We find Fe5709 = 0.68 Ang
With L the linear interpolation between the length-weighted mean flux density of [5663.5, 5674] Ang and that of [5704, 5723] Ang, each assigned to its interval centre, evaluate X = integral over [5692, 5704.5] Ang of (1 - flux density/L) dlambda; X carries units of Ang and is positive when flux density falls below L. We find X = 0.3 Ang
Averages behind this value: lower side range 18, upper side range 17.9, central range 17.5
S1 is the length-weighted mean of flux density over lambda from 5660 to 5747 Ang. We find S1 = 17.9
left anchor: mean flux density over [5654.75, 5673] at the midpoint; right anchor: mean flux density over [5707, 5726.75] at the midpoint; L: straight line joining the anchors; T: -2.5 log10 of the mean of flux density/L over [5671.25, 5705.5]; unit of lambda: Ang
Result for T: 0.00 mag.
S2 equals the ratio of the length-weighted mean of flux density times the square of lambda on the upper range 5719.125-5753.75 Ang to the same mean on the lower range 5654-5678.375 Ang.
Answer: 1.02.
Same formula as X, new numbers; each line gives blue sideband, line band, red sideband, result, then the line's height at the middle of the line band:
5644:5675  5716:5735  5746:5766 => -0.6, 17.7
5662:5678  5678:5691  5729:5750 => -0.3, 17.9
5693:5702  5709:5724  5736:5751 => -0.5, 17.5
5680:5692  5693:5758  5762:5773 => 0.7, 17.9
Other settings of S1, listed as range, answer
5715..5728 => 18.2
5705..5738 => 18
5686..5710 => 17.7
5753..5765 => 17.5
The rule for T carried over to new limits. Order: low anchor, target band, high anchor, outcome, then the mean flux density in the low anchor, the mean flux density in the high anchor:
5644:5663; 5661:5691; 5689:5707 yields -0.021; 17.9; 17.7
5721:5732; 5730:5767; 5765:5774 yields 0.012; 18.2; 17.5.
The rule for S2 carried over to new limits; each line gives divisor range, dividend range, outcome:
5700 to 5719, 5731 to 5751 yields 1.02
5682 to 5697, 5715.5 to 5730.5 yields 1.02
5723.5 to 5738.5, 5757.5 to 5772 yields 0.99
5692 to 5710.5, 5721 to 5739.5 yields 1.04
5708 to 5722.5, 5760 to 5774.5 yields 1.00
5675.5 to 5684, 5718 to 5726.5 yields 1.02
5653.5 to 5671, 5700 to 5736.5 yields 1.02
